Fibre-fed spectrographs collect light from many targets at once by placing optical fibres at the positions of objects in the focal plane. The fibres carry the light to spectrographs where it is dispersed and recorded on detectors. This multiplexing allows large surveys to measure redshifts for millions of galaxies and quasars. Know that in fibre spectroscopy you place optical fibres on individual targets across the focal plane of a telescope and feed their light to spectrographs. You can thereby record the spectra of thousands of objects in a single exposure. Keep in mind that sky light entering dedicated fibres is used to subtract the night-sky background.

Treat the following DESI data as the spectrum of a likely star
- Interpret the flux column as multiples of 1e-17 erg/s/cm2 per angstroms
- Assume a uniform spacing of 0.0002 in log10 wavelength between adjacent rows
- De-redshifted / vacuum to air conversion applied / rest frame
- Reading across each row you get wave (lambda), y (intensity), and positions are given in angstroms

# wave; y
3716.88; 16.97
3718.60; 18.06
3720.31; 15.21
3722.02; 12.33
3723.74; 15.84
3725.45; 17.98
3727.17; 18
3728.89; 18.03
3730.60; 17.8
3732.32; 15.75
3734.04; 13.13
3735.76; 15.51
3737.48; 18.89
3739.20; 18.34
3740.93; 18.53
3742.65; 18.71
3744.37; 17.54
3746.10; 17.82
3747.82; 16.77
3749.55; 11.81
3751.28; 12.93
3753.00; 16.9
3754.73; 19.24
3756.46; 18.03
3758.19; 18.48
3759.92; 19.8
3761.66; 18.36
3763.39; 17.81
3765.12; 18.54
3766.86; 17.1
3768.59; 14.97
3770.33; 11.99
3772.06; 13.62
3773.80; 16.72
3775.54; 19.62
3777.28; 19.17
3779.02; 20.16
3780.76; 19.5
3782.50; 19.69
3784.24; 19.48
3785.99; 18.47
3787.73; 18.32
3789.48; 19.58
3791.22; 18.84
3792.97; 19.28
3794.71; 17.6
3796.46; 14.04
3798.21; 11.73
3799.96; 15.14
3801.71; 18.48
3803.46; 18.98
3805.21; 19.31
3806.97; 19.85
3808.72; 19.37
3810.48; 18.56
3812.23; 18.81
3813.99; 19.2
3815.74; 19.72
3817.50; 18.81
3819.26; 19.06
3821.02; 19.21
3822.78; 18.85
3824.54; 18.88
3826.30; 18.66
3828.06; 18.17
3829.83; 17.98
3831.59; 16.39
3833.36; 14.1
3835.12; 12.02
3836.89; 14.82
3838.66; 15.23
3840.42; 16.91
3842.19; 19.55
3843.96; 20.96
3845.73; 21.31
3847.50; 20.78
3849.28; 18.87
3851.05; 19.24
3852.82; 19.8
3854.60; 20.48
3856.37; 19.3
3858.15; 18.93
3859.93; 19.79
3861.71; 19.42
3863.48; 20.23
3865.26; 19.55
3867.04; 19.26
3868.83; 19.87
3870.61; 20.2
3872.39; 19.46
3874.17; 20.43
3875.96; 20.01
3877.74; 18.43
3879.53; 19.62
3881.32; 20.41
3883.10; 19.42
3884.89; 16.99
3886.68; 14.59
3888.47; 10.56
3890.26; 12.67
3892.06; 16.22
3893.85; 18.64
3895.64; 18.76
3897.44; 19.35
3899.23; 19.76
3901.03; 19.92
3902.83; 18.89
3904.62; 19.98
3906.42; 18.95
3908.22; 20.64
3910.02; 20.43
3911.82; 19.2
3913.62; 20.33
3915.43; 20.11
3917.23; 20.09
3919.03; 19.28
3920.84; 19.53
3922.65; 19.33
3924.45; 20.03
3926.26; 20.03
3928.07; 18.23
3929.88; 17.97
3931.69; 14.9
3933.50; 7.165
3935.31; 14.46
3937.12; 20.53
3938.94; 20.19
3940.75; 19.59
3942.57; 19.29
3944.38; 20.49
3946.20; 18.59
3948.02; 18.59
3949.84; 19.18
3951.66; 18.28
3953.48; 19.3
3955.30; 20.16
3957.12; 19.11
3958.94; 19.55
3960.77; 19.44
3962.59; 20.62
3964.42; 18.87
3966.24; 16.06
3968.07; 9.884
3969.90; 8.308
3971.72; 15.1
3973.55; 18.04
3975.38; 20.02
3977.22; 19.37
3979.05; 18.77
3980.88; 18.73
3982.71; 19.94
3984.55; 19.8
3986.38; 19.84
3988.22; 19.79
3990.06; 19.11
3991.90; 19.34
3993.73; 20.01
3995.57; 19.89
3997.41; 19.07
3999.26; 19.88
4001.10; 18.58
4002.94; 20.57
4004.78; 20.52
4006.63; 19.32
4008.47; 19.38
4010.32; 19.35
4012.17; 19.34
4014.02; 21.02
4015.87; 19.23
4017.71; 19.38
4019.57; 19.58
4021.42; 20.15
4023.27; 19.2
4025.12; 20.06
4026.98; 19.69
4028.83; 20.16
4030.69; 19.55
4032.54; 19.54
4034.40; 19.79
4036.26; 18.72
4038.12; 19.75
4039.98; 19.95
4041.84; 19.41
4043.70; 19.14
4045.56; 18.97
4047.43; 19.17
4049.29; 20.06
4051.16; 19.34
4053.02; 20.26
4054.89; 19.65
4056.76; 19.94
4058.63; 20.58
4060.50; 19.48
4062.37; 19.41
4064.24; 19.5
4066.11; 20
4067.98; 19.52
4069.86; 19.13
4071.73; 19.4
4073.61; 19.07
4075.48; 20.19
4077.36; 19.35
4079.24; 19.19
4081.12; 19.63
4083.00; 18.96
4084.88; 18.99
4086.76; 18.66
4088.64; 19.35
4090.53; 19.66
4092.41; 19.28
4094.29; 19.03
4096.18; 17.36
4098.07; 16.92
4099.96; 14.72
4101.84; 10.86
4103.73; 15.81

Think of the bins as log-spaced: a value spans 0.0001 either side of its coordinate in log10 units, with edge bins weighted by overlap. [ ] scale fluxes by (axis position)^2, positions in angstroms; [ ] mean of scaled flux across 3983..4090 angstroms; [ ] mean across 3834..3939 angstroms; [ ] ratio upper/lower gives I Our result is 1.14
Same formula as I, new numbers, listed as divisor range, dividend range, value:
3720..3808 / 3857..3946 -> 1.16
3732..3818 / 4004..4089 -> 1.28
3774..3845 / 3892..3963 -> 1.11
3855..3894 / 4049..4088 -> 1.17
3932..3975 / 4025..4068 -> 1.18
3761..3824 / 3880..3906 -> 1.03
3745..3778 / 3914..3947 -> 1.19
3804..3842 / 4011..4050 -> 1.22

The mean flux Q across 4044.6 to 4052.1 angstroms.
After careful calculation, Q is 19.4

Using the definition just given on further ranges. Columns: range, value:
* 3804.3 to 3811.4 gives 19.3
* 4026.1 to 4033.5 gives 19.7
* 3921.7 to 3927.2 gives 19.8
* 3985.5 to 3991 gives 19.5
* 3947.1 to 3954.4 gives 18.8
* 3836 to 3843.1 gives 16.6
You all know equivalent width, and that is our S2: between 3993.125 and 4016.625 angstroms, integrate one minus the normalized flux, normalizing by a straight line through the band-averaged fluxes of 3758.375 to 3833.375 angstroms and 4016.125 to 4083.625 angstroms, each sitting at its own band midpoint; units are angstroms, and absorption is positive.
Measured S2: -0.5 angstroms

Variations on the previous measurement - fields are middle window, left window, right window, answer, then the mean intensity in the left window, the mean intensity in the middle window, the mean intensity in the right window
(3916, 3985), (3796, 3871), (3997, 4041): 4.0 angstroms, 18.4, 18.1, 19.7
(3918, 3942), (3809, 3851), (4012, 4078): 1.3 angstroms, 18.2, 17.8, 19.6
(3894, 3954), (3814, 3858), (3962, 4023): -0.9 angstroms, 18.3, 18.8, 18.7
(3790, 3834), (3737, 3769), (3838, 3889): 0.7 angstroms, 17.4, 18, 19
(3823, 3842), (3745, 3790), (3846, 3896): 1.8 angstroms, 17.5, 16.5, 18.7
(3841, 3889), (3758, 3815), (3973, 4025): -1.8 angstroms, 17.9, 19.2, 19.6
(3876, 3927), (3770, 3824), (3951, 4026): -0.4 angstroms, 18.2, 18.7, 18.8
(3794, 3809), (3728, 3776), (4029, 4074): 0.2 angstroms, 16.9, 17.1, 19.6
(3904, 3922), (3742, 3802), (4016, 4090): -1.4 angstroms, 17.3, 19.8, 19.5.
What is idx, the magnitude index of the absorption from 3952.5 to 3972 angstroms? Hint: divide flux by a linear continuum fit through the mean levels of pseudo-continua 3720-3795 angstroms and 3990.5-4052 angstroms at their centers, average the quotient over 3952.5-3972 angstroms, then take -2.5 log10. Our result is 0.13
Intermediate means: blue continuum 17.3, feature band 17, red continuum 19.6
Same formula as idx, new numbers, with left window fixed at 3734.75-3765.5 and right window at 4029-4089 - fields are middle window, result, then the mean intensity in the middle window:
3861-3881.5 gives -0.09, 19.7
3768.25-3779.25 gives 0.07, 16.5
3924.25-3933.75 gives 0.11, 16.7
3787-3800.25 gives 0.05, 16.9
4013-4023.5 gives -0.03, 19.8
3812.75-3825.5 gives -0.07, 19.1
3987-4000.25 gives -0.03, 19.6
